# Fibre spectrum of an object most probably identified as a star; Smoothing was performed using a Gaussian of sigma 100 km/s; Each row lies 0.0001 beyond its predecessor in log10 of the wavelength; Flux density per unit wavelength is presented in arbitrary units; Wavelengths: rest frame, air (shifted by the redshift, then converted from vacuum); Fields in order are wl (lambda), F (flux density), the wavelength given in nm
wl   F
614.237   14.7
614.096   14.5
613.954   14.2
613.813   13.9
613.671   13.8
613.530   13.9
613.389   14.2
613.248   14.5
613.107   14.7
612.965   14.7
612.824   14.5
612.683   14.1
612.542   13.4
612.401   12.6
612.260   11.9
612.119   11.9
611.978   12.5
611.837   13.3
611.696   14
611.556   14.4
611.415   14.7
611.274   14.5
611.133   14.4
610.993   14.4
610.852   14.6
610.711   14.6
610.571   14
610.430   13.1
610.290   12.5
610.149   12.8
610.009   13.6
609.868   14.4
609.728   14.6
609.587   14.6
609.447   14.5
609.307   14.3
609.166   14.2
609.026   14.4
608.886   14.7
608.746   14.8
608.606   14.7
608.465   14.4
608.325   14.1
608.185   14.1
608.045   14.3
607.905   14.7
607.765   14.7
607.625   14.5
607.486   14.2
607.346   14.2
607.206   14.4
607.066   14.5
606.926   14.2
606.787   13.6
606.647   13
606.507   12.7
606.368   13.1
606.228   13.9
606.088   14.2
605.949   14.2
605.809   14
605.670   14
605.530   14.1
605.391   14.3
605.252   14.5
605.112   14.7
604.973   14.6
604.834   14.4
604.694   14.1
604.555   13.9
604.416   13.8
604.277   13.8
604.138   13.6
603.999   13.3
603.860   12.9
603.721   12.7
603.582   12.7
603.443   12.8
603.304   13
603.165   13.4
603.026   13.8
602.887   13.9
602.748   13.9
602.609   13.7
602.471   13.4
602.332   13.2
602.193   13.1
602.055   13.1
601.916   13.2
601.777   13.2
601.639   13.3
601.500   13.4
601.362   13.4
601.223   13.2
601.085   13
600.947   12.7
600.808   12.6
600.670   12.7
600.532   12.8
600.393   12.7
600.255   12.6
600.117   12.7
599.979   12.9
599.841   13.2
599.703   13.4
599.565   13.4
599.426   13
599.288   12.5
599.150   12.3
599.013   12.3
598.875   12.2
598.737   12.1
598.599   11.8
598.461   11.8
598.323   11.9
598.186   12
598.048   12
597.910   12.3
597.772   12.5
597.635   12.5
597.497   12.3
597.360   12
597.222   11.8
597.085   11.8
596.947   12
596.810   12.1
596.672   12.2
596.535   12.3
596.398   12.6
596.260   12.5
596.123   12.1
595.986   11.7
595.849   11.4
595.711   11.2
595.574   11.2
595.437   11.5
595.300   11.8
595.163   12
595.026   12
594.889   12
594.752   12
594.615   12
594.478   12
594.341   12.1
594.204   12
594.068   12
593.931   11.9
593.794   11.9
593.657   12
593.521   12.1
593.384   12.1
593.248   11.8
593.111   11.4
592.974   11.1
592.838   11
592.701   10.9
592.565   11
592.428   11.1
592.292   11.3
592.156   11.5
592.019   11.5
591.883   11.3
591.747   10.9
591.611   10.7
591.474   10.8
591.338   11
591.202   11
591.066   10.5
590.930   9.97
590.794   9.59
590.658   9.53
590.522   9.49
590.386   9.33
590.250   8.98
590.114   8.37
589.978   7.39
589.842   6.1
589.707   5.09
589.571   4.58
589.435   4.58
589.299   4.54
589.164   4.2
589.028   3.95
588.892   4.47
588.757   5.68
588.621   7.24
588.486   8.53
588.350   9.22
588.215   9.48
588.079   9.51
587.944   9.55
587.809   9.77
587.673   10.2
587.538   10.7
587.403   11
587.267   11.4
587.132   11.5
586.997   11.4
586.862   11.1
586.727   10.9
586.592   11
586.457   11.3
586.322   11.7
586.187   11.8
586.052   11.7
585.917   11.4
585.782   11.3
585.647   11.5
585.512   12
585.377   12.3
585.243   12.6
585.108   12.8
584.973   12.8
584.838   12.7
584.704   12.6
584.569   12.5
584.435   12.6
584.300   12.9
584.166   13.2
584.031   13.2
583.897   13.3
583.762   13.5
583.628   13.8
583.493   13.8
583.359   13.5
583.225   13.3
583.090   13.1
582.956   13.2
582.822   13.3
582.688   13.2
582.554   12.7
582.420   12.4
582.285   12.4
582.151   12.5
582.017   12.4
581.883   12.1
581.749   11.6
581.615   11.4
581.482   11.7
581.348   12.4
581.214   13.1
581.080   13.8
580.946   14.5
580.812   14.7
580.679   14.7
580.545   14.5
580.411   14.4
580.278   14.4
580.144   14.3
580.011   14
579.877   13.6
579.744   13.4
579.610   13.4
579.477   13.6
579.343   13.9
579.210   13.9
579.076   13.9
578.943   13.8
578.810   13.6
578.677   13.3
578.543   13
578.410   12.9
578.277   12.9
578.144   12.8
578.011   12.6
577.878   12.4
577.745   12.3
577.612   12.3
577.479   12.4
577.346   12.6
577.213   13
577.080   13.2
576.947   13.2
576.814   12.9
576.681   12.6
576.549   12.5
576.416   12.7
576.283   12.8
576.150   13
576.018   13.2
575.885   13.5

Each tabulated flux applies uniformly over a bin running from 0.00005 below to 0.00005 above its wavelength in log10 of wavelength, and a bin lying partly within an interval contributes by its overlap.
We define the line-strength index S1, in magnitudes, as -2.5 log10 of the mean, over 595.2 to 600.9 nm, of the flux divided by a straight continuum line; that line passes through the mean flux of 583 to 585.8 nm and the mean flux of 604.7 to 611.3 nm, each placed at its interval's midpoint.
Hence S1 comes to 0.113 mag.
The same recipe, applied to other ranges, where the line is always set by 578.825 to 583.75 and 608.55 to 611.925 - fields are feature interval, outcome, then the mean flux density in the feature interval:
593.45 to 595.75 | 0.157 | 11.9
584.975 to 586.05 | 0.125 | 12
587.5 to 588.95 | 0.498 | 8.56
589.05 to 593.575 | 0.396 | 9.48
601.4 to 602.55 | 0.054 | 13.3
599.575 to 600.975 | 0.083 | 12.9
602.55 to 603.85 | 0.054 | 13.3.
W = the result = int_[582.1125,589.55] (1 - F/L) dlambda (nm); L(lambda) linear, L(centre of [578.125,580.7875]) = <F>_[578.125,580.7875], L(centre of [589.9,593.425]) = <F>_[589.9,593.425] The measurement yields 0.72 nm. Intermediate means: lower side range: 13.8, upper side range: 10.5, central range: 11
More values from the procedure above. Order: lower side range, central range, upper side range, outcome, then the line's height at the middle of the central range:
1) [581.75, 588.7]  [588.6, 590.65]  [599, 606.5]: 0.99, 12.2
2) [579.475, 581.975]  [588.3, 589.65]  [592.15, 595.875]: 0.73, 12.3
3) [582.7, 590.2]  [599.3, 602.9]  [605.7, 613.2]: -0.12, 12.7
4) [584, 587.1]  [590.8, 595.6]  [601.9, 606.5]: 0.48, 12.7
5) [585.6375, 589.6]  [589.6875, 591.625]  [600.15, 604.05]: 0.15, 10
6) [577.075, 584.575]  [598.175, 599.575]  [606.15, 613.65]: 0.15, 13.7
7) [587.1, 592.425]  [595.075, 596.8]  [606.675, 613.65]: -0.24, 10.4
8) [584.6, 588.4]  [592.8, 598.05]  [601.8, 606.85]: 0.22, 12.5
